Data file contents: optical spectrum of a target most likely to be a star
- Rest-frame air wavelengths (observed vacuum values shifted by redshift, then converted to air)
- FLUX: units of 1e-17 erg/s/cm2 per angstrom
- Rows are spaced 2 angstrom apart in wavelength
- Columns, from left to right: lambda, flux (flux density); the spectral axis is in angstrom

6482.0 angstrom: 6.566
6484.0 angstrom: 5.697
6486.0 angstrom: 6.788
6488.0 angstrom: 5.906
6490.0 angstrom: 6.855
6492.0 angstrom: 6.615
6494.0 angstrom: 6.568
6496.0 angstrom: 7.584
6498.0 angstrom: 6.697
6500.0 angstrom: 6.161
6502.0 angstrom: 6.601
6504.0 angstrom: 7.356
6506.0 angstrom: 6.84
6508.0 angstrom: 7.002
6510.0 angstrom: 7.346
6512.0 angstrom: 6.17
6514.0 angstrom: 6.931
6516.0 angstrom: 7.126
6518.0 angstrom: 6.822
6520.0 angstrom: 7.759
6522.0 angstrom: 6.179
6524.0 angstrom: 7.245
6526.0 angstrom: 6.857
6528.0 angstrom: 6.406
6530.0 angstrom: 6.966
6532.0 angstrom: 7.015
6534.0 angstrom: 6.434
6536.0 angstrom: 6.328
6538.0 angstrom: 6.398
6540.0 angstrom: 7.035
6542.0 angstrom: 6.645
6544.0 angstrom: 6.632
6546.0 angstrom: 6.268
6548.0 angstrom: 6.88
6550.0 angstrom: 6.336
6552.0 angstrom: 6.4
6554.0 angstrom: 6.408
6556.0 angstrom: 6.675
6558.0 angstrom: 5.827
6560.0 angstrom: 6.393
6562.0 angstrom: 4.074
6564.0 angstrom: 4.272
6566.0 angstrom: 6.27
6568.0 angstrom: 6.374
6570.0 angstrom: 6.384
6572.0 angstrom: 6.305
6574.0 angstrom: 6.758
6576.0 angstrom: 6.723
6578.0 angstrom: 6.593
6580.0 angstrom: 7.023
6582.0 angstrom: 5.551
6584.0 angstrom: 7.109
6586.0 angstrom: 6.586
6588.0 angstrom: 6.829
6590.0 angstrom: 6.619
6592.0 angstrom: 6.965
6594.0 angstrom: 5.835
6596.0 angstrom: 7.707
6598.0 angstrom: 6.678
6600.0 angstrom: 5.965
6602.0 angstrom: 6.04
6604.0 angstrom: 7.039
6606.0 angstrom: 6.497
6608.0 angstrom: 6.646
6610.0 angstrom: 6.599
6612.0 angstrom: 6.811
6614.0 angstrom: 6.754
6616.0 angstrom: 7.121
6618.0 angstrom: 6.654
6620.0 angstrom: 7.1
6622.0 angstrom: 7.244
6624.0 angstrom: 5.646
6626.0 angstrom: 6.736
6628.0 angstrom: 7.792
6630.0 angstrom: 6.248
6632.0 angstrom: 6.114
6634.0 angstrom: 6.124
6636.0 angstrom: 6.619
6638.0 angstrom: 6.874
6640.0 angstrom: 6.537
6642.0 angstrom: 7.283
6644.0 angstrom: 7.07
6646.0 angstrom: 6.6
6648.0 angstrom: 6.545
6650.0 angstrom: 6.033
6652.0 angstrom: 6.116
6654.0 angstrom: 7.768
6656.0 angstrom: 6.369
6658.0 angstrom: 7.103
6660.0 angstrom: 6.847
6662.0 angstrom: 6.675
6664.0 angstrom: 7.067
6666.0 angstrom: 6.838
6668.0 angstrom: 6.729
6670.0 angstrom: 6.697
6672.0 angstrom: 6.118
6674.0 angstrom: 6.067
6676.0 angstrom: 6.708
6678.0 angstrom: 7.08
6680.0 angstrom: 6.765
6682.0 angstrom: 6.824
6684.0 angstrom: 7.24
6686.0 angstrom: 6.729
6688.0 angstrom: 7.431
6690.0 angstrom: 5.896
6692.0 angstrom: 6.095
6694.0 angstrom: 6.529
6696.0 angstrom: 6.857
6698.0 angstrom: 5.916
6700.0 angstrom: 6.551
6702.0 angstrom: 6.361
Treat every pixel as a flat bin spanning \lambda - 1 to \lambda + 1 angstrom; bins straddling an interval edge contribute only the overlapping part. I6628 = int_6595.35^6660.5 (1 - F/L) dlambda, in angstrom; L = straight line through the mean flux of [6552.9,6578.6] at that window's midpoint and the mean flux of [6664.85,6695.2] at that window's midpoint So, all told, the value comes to -3.2 angstrom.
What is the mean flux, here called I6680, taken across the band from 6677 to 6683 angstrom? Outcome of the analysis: 6.89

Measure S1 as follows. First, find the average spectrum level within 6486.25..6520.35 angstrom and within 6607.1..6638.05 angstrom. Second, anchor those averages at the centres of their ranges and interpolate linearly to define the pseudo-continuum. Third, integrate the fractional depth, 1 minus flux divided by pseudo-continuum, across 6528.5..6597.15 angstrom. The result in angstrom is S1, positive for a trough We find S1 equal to 3.3 angstrom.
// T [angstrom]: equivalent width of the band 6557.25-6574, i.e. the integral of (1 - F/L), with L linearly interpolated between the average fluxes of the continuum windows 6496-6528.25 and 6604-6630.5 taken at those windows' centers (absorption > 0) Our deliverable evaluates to 2.5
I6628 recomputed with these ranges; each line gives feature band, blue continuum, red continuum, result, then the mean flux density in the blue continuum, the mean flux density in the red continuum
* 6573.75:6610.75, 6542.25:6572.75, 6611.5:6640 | -1.2 angstrom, 6.11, 6.69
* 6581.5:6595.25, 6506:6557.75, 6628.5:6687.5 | 0.3 angstrom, 6.72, 6.7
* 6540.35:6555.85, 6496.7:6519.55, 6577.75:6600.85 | 0.5 angstrom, 6.86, 6.63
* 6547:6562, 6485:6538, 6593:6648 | 1.1 angstrom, 6.78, 6.68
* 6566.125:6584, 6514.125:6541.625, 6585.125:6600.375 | 0.6 angstrom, 6.81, 6.68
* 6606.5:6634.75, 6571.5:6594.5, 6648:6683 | -0.2 angstrom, 6.6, 6.69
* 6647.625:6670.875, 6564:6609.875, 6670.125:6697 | -0.4 angstrom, 6.52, 6.64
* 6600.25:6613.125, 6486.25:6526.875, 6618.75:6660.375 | 0.3 angstrom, 6.83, 6.7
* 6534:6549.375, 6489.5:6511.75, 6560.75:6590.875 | -0.2 angstrom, 6.85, 6.23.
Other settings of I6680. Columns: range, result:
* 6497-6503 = 6.49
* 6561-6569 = 5.25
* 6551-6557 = 6.49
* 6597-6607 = 6.44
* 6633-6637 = 6.37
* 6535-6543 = 6.6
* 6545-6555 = 6.46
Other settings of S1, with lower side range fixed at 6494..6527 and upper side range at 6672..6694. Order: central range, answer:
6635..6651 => 0.0 angstrom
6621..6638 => 0.4 angstrom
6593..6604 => 0.4 angstrom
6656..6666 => -0.3 angstrom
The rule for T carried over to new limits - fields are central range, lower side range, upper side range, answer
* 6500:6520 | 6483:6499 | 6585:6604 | -1.0 angstrom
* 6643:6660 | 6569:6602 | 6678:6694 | -0.1 angstrom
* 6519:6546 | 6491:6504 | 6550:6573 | -1.8 angstrom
